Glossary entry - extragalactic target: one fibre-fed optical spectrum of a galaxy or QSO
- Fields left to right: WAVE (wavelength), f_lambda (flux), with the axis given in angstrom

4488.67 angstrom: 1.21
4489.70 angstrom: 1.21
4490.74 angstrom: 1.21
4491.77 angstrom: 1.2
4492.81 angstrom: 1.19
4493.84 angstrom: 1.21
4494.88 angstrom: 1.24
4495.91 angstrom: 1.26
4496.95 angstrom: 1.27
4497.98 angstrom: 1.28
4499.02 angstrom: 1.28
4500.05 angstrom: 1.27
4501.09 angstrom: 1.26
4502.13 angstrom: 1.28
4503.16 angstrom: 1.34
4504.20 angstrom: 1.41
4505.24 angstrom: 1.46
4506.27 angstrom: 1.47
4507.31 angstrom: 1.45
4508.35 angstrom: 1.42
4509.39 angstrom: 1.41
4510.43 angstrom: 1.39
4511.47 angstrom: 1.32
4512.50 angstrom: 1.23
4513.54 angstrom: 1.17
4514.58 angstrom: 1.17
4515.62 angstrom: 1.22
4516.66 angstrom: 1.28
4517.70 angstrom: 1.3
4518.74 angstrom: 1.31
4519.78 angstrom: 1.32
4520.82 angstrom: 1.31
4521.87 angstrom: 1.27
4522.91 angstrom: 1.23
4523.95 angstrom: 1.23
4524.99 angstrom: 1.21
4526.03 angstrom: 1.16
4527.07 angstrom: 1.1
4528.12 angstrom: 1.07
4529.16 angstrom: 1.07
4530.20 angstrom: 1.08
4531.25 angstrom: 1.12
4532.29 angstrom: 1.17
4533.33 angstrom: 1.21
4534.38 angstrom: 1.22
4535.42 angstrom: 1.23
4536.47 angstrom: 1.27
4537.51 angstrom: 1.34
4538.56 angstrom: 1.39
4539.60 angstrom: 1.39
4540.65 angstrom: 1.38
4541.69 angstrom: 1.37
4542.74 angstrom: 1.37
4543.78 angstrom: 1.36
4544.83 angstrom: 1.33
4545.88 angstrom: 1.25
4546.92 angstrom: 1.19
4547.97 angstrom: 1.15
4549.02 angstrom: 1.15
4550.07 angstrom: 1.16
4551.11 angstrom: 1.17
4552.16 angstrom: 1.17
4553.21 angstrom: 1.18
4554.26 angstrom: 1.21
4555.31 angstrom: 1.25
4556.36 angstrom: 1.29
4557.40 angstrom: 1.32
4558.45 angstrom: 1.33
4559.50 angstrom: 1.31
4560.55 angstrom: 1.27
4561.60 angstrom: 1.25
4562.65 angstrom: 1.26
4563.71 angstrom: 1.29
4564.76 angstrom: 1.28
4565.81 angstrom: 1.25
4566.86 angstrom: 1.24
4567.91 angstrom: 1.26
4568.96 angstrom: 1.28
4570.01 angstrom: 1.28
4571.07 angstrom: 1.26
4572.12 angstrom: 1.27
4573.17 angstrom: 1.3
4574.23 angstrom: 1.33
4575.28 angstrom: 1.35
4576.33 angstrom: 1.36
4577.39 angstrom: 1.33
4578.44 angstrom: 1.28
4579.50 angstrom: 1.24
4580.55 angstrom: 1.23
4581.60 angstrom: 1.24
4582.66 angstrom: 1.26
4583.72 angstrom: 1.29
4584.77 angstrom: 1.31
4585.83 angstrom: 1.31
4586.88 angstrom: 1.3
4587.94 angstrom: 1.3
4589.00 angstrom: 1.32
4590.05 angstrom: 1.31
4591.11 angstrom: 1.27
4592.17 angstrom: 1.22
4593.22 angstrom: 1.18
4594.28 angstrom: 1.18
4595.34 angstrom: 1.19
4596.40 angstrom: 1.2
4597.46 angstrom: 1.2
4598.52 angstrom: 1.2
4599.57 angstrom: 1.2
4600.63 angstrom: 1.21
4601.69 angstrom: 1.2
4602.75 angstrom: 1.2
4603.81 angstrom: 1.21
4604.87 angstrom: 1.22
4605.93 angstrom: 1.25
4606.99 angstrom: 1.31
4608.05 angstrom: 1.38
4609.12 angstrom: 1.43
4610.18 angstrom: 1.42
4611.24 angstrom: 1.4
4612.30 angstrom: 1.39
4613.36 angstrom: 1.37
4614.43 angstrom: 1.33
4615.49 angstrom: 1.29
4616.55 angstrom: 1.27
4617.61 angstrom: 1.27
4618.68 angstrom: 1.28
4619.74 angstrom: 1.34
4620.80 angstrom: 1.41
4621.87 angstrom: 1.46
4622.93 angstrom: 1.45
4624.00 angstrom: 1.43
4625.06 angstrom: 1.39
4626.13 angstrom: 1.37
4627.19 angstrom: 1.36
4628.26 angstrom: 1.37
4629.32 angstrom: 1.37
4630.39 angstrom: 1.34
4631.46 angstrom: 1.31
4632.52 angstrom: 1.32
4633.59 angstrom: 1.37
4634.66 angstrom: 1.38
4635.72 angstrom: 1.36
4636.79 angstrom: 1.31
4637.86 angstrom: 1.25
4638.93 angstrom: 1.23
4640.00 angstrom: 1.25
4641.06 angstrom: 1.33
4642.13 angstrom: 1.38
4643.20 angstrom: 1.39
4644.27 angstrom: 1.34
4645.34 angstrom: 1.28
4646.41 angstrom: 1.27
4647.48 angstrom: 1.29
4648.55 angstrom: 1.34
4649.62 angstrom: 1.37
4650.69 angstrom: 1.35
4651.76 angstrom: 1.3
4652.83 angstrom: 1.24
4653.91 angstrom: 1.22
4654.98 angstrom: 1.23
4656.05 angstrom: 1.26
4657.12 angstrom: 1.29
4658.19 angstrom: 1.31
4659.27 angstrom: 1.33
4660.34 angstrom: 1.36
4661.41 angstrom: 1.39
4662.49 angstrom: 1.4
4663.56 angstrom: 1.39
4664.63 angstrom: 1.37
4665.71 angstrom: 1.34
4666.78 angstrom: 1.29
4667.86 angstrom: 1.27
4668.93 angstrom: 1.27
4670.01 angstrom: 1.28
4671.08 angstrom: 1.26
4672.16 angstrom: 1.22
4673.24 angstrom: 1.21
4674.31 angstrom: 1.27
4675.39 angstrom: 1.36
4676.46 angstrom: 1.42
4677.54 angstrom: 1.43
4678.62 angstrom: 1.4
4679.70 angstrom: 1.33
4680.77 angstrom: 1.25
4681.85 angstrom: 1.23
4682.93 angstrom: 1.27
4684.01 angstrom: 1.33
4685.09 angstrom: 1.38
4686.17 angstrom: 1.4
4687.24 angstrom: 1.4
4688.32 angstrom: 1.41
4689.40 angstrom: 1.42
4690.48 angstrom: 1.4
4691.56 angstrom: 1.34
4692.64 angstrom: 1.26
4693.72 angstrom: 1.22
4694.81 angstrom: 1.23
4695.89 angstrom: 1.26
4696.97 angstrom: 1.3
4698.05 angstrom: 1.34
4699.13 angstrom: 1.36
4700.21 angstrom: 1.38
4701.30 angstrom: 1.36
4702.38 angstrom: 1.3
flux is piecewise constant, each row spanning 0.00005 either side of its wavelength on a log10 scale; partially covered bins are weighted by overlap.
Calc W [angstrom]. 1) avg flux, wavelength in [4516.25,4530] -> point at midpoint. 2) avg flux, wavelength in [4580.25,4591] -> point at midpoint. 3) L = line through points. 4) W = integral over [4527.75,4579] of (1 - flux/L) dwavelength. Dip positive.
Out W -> -0.3 angstrom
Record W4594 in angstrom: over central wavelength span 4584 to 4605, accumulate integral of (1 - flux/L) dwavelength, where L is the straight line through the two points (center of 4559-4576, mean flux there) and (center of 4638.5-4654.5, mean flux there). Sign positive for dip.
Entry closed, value 0.8 angstrom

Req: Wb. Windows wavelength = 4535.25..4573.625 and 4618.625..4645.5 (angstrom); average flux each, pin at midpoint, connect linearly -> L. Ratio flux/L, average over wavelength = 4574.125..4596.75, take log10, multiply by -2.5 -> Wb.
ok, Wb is 0.026 mag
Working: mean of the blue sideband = 1.27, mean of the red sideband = 1.35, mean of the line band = 1.27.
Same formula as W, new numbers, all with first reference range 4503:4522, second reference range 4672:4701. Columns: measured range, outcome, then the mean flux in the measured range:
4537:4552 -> 0.5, 1.28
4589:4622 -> 1.2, 1.28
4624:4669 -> 0.1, 1.33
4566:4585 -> 0.7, 1.28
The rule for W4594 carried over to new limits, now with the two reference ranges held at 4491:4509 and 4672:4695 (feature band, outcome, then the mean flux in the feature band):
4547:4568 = 1.3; 1.24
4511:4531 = 1.5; 1.21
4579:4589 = 0.3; 1.28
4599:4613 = 0.3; 1.3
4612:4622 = -0.1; 1.33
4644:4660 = 0.4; 1.29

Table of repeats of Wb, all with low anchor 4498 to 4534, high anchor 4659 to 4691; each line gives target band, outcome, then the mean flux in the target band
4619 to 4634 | -0.05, 1.38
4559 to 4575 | 0.01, 1.28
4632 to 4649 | 0.00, 1.32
